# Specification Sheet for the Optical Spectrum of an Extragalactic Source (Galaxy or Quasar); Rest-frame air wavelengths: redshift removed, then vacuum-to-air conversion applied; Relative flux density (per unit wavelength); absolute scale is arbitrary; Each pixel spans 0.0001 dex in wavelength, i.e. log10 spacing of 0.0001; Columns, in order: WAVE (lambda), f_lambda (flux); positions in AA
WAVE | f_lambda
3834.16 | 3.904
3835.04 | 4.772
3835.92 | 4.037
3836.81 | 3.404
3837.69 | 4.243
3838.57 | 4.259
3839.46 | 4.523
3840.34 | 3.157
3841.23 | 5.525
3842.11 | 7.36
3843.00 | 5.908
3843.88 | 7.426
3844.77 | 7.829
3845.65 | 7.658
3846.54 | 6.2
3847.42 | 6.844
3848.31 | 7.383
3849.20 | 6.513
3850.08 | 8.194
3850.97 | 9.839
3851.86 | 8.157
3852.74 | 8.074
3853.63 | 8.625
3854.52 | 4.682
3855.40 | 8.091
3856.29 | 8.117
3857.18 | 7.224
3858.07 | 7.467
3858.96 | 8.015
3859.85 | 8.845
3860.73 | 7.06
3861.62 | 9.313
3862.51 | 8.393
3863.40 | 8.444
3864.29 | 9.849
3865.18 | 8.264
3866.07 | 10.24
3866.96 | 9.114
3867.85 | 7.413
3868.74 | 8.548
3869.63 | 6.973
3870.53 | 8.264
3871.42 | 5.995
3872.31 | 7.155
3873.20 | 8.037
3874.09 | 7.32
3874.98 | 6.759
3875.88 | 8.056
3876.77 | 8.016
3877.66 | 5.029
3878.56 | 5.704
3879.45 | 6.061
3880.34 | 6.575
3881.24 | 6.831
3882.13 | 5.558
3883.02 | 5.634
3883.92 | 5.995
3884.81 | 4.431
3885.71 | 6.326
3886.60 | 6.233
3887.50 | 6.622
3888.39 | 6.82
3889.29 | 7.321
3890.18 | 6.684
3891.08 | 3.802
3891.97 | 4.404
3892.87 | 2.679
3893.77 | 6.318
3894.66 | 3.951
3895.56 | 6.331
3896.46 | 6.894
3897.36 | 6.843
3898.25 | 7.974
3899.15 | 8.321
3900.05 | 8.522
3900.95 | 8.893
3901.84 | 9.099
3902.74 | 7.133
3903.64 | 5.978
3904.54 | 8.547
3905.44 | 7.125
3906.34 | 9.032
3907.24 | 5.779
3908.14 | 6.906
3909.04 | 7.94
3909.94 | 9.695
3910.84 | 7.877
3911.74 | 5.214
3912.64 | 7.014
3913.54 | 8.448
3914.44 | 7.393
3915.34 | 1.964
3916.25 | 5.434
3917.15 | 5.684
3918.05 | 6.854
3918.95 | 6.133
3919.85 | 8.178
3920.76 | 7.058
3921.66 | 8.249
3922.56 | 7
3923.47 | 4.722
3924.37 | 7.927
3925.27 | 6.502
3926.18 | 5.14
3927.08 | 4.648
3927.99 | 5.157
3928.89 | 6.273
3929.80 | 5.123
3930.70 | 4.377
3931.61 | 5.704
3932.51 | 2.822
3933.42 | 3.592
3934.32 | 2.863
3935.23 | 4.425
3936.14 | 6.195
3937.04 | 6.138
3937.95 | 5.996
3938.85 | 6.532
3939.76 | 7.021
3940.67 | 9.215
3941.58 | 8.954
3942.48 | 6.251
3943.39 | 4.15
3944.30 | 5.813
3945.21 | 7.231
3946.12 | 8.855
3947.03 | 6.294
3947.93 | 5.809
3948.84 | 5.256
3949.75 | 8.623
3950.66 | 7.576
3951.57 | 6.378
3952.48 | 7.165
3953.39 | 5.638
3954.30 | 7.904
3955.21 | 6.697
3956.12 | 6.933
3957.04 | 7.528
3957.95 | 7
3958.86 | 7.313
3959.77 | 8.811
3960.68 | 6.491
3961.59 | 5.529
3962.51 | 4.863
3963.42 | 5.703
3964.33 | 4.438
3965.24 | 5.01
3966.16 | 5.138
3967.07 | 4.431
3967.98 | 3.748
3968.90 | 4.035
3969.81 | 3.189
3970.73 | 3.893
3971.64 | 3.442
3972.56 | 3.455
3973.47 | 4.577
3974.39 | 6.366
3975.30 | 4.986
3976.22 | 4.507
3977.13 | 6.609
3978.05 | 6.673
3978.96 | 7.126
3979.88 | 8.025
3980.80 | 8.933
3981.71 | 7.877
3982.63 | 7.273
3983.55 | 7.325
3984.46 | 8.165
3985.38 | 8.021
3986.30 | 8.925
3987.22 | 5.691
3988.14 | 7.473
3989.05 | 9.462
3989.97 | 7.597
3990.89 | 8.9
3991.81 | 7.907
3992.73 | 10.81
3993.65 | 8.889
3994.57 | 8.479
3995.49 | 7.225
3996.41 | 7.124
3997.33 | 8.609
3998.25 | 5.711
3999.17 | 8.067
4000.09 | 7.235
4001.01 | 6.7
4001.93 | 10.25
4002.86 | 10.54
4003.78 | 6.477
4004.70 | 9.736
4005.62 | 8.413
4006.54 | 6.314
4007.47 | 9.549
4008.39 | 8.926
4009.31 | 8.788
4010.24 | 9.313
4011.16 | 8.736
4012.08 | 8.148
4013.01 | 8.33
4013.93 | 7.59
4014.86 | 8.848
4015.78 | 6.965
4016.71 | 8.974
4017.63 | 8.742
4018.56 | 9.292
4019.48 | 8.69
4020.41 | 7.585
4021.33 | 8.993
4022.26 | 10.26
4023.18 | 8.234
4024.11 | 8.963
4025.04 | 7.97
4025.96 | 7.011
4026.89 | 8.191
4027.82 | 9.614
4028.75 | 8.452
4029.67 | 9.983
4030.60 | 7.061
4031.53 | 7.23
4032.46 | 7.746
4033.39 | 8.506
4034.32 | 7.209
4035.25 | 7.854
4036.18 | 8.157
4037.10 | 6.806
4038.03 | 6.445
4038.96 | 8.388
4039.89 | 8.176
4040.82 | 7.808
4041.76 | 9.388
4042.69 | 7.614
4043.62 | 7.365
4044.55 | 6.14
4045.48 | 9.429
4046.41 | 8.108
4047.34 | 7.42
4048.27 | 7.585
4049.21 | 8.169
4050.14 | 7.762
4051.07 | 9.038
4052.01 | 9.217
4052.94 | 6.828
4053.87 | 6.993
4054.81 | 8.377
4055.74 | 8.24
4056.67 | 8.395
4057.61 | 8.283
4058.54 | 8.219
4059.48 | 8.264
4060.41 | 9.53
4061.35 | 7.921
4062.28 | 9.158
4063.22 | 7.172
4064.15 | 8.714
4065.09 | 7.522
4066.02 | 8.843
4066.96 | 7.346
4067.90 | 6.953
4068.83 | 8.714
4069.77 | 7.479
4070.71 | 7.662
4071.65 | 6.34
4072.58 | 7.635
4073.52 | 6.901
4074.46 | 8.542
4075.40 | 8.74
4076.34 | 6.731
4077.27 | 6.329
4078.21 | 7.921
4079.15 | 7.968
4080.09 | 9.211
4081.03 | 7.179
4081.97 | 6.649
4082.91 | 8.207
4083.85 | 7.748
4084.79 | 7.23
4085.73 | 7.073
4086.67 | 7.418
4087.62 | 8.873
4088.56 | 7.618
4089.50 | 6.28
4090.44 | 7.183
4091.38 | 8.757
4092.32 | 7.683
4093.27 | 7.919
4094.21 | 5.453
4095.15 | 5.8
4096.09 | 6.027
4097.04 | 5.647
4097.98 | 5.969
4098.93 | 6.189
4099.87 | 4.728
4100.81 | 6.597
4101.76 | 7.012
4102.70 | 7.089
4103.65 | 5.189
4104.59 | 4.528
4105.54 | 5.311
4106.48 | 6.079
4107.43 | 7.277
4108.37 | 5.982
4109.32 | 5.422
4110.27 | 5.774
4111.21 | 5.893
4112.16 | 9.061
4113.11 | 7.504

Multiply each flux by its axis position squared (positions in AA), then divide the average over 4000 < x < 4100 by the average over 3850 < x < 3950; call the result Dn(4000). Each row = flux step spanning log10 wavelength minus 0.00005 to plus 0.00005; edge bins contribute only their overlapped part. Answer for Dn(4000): 1.26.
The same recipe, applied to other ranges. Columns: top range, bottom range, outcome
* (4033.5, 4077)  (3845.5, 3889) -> 1.18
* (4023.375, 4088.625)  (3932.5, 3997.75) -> 1.27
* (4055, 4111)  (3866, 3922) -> 1.16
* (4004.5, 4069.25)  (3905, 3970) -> 1.38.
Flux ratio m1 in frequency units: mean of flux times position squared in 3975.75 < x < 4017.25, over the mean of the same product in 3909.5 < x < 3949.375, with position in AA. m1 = 1.3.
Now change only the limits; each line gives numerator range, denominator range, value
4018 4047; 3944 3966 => 1.28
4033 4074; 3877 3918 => 1.31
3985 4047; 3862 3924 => 1.26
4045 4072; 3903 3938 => 1.40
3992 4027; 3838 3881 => 1.23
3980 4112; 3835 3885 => 1.21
